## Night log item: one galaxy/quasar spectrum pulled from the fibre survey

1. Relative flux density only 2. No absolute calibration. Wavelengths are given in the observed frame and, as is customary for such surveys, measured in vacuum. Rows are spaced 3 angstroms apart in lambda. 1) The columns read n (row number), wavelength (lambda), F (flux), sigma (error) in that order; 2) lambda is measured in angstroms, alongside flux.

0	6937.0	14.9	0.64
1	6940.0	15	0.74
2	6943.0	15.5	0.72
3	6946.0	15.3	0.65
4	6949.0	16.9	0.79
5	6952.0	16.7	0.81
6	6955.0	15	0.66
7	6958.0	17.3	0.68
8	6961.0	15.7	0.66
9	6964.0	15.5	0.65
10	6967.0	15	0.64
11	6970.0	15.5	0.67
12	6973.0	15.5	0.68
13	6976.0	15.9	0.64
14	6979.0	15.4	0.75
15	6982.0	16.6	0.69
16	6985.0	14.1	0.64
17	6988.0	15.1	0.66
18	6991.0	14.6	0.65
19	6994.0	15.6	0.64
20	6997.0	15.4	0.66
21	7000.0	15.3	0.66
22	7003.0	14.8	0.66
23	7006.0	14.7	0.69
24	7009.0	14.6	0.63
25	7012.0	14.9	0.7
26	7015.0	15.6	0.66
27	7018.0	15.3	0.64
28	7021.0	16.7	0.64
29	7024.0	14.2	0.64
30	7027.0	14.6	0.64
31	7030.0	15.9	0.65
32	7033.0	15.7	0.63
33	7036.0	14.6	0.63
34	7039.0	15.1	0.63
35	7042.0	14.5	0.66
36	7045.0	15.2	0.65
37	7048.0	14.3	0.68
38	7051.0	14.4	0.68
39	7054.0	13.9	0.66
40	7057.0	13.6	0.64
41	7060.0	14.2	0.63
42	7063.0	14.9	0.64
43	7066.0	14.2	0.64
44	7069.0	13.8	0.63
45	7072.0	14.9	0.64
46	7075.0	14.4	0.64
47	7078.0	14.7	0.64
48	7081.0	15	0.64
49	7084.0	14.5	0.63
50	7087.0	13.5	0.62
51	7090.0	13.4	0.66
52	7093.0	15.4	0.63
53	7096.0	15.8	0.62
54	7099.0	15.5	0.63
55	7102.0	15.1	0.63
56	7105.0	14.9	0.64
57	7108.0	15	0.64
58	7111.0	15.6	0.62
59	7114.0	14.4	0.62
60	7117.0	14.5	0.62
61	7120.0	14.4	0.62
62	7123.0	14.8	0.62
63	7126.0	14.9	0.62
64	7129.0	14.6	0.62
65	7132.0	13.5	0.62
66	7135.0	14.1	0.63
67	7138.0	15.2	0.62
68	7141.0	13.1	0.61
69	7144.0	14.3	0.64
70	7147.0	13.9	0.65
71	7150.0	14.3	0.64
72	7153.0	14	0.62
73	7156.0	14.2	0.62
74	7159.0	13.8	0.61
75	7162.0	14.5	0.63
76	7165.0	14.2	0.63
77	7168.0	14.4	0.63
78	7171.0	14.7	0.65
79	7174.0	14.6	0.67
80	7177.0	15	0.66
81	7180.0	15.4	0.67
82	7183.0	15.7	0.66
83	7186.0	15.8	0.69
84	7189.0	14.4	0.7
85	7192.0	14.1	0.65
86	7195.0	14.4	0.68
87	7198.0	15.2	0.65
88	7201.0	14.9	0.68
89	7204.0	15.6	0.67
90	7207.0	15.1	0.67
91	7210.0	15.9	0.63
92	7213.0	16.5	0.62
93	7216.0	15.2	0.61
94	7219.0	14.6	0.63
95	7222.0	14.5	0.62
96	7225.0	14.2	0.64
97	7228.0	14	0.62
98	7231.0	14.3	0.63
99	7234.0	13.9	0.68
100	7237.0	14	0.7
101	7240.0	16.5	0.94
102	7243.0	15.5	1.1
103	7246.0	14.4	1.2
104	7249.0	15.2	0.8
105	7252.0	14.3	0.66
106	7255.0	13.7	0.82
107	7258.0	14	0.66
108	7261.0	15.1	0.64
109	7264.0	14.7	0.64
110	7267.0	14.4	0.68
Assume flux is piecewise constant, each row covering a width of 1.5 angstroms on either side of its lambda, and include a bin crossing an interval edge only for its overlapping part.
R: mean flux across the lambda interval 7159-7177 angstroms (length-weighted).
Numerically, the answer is 14.5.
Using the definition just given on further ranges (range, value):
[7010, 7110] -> 14.8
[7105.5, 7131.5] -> 14.7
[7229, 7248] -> 14.8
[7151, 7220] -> 14.9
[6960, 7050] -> 15.2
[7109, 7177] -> 14.4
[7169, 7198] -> 14.9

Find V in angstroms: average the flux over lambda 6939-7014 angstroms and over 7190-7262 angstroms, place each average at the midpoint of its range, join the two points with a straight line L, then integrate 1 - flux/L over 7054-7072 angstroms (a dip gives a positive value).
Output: 1.2 angstroms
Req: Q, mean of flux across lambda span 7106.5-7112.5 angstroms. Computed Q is 15.3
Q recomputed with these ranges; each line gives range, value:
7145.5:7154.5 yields 14.1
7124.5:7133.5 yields 14.3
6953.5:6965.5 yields 15.9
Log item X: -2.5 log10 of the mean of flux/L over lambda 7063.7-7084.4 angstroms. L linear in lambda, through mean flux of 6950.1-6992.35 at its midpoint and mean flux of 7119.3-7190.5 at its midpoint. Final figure 0.03 mag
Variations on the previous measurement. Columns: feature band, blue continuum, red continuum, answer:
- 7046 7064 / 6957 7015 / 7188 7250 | 0.07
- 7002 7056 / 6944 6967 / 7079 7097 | 0.02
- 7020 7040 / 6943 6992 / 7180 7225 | 0.02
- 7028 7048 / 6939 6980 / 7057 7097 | -0.01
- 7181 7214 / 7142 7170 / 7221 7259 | -0.06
